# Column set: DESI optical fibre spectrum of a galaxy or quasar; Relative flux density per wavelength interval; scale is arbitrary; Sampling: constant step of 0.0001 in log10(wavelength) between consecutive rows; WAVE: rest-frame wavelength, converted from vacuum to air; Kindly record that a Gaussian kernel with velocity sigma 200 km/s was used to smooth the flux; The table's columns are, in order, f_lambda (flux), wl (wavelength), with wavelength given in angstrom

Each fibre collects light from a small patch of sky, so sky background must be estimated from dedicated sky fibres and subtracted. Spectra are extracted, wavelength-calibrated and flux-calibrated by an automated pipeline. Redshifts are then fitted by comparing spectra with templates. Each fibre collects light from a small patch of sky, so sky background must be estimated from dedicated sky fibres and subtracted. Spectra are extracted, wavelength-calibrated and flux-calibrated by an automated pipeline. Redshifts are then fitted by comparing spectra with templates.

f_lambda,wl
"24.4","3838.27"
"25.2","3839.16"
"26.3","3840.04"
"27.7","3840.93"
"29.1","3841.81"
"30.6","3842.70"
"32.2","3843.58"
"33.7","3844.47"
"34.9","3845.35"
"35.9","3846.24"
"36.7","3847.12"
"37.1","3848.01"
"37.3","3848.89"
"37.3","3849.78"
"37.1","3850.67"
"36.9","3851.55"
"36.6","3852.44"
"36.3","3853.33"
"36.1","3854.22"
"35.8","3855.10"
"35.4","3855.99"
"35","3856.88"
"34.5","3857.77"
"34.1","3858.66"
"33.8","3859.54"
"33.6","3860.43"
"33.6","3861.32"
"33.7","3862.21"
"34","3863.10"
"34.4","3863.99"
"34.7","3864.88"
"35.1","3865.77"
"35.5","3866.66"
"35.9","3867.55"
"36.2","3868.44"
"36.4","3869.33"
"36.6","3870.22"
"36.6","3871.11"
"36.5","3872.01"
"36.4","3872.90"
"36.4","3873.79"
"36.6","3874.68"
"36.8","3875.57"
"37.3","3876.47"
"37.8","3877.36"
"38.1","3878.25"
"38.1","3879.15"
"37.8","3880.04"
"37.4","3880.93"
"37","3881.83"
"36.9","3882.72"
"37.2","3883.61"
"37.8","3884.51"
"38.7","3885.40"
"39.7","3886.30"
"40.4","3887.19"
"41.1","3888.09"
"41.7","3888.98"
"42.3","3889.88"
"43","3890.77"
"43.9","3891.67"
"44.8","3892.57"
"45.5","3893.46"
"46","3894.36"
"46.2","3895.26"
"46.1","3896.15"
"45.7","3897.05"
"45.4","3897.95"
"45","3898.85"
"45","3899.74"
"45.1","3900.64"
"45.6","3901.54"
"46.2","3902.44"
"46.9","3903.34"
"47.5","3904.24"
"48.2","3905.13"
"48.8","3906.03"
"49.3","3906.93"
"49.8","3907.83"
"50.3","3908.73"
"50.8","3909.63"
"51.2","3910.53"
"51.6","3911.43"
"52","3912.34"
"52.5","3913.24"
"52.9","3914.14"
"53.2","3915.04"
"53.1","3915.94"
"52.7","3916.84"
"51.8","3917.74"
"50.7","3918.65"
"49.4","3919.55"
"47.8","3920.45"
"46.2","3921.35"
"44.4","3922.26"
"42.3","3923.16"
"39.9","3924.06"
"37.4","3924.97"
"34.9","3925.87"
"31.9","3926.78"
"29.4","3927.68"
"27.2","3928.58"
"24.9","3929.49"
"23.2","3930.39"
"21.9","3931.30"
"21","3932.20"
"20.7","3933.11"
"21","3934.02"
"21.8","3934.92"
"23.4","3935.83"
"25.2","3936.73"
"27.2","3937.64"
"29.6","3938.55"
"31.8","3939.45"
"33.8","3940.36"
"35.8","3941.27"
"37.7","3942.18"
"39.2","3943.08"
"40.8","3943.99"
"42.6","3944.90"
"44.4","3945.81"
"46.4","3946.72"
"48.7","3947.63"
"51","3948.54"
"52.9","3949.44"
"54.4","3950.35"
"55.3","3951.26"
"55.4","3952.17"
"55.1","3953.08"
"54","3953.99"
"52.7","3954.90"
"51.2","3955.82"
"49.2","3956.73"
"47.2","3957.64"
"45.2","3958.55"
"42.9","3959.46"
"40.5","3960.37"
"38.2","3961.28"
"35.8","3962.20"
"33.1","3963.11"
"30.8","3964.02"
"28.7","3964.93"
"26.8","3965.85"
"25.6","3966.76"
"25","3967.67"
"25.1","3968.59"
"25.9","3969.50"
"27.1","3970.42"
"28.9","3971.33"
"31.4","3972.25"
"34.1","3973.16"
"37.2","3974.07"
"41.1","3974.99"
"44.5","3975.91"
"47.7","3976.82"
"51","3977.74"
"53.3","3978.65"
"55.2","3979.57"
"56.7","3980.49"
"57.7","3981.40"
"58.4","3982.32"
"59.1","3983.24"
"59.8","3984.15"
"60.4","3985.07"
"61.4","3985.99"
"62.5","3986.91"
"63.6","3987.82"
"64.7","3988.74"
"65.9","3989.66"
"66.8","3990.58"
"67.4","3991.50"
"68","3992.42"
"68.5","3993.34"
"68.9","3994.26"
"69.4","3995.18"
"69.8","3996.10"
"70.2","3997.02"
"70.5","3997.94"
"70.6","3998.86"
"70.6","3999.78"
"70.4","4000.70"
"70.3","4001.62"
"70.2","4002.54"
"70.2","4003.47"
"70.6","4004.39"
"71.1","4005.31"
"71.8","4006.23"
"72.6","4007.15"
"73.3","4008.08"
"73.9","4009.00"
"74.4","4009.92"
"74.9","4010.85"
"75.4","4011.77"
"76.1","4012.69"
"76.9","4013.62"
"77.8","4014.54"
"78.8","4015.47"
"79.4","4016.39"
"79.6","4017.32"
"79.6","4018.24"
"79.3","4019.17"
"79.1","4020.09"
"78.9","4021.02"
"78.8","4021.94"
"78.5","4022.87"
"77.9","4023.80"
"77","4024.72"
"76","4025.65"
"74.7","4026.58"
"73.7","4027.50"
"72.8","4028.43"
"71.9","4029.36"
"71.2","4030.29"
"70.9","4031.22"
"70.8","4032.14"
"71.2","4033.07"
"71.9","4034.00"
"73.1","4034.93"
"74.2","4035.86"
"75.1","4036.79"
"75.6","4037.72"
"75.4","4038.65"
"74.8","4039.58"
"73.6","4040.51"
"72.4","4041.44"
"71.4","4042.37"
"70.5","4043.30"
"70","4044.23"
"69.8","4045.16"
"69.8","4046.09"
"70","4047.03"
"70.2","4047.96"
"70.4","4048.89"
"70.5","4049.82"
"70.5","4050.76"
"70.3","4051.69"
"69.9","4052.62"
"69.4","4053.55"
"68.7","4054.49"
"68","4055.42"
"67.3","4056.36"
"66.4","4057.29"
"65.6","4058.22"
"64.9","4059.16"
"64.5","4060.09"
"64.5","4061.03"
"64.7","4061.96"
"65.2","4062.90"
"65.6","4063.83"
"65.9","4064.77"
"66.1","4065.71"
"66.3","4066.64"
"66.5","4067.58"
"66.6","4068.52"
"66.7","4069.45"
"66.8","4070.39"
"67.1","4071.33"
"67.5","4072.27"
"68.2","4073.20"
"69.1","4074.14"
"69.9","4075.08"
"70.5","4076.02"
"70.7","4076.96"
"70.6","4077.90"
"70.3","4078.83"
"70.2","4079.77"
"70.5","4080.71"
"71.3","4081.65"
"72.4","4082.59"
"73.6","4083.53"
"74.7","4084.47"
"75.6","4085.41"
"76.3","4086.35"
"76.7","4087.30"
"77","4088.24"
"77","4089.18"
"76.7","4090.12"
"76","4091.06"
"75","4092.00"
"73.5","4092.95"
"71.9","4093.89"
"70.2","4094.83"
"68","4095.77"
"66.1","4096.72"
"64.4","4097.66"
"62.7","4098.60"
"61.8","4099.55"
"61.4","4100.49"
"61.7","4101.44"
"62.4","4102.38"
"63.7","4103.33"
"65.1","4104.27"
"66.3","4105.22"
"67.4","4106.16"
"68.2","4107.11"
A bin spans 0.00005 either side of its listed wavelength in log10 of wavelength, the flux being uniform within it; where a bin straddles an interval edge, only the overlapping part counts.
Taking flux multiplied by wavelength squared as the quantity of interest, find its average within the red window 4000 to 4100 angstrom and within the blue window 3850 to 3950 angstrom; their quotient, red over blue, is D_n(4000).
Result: 1.95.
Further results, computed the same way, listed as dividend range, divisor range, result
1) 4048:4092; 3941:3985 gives 1.69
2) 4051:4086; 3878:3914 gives 1.68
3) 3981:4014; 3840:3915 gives 1.82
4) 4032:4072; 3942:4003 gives 1.42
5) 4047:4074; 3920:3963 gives 1.84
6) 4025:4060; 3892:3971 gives 1.83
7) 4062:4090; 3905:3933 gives 1.77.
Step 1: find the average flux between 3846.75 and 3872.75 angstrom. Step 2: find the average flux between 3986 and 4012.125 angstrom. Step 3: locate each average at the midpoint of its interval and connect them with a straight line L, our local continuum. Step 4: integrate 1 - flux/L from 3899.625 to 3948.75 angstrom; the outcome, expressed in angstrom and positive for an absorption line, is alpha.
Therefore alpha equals 9.8 angstrom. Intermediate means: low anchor 35.6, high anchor 69.7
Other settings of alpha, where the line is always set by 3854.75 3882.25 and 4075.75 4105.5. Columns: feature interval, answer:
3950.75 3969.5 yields 3.5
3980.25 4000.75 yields -3.9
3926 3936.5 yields 4.8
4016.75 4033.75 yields -4.4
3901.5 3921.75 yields -3.6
